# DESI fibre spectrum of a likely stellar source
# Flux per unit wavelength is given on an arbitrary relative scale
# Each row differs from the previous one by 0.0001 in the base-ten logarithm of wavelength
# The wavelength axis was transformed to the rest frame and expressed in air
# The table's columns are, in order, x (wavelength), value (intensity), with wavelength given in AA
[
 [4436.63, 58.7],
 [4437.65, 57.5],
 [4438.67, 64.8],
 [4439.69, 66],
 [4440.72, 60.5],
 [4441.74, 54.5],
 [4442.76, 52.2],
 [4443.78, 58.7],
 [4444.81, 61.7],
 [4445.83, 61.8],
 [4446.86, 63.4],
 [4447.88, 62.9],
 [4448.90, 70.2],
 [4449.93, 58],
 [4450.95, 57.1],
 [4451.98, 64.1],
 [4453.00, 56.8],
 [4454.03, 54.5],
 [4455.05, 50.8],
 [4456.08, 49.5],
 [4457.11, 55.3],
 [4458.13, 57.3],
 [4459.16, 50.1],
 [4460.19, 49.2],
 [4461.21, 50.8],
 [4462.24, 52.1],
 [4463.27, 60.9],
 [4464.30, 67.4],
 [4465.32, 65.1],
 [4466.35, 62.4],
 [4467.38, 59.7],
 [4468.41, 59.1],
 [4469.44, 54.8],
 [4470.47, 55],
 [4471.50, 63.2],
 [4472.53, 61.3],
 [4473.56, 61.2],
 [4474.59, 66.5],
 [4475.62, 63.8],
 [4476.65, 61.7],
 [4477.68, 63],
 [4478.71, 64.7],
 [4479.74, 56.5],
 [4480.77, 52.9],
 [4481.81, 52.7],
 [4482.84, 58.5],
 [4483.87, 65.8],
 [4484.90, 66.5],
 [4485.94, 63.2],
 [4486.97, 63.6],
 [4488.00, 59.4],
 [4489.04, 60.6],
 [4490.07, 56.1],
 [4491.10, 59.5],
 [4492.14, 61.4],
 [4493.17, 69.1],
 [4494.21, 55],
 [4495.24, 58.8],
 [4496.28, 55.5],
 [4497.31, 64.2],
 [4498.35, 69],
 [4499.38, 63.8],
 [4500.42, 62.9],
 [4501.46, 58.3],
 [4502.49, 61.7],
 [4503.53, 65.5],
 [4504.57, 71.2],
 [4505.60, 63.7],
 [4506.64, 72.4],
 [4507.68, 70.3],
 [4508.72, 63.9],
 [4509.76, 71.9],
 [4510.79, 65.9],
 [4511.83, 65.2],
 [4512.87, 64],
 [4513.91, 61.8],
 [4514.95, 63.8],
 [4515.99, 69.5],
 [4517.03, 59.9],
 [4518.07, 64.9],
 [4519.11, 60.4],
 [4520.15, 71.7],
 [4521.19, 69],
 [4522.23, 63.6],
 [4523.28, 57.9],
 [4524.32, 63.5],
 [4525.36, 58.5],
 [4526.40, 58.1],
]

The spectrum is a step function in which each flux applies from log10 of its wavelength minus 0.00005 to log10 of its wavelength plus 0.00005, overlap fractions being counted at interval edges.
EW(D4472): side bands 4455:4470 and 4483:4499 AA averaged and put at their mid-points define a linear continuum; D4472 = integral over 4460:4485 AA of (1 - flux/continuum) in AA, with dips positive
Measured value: -0.6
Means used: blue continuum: 56.4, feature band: 59.8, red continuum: 61.8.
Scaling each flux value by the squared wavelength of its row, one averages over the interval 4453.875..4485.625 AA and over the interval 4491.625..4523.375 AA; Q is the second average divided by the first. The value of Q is 1.1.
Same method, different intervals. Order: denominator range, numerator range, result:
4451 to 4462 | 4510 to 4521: 1.24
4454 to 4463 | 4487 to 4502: 1.19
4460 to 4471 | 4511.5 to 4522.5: 1.14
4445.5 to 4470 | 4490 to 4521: 1.13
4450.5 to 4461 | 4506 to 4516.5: 1.26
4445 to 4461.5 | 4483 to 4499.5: 1.10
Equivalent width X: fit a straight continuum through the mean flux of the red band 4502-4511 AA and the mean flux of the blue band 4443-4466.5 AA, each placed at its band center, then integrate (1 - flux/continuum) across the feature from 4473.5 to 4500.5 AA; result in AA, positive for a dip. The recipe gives 1.1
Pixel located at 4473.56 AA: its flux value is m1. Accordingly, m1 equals 61.2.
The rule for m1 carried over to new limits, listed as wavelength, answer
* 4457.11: 55.3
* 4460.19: 49.2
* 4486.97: 63.6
